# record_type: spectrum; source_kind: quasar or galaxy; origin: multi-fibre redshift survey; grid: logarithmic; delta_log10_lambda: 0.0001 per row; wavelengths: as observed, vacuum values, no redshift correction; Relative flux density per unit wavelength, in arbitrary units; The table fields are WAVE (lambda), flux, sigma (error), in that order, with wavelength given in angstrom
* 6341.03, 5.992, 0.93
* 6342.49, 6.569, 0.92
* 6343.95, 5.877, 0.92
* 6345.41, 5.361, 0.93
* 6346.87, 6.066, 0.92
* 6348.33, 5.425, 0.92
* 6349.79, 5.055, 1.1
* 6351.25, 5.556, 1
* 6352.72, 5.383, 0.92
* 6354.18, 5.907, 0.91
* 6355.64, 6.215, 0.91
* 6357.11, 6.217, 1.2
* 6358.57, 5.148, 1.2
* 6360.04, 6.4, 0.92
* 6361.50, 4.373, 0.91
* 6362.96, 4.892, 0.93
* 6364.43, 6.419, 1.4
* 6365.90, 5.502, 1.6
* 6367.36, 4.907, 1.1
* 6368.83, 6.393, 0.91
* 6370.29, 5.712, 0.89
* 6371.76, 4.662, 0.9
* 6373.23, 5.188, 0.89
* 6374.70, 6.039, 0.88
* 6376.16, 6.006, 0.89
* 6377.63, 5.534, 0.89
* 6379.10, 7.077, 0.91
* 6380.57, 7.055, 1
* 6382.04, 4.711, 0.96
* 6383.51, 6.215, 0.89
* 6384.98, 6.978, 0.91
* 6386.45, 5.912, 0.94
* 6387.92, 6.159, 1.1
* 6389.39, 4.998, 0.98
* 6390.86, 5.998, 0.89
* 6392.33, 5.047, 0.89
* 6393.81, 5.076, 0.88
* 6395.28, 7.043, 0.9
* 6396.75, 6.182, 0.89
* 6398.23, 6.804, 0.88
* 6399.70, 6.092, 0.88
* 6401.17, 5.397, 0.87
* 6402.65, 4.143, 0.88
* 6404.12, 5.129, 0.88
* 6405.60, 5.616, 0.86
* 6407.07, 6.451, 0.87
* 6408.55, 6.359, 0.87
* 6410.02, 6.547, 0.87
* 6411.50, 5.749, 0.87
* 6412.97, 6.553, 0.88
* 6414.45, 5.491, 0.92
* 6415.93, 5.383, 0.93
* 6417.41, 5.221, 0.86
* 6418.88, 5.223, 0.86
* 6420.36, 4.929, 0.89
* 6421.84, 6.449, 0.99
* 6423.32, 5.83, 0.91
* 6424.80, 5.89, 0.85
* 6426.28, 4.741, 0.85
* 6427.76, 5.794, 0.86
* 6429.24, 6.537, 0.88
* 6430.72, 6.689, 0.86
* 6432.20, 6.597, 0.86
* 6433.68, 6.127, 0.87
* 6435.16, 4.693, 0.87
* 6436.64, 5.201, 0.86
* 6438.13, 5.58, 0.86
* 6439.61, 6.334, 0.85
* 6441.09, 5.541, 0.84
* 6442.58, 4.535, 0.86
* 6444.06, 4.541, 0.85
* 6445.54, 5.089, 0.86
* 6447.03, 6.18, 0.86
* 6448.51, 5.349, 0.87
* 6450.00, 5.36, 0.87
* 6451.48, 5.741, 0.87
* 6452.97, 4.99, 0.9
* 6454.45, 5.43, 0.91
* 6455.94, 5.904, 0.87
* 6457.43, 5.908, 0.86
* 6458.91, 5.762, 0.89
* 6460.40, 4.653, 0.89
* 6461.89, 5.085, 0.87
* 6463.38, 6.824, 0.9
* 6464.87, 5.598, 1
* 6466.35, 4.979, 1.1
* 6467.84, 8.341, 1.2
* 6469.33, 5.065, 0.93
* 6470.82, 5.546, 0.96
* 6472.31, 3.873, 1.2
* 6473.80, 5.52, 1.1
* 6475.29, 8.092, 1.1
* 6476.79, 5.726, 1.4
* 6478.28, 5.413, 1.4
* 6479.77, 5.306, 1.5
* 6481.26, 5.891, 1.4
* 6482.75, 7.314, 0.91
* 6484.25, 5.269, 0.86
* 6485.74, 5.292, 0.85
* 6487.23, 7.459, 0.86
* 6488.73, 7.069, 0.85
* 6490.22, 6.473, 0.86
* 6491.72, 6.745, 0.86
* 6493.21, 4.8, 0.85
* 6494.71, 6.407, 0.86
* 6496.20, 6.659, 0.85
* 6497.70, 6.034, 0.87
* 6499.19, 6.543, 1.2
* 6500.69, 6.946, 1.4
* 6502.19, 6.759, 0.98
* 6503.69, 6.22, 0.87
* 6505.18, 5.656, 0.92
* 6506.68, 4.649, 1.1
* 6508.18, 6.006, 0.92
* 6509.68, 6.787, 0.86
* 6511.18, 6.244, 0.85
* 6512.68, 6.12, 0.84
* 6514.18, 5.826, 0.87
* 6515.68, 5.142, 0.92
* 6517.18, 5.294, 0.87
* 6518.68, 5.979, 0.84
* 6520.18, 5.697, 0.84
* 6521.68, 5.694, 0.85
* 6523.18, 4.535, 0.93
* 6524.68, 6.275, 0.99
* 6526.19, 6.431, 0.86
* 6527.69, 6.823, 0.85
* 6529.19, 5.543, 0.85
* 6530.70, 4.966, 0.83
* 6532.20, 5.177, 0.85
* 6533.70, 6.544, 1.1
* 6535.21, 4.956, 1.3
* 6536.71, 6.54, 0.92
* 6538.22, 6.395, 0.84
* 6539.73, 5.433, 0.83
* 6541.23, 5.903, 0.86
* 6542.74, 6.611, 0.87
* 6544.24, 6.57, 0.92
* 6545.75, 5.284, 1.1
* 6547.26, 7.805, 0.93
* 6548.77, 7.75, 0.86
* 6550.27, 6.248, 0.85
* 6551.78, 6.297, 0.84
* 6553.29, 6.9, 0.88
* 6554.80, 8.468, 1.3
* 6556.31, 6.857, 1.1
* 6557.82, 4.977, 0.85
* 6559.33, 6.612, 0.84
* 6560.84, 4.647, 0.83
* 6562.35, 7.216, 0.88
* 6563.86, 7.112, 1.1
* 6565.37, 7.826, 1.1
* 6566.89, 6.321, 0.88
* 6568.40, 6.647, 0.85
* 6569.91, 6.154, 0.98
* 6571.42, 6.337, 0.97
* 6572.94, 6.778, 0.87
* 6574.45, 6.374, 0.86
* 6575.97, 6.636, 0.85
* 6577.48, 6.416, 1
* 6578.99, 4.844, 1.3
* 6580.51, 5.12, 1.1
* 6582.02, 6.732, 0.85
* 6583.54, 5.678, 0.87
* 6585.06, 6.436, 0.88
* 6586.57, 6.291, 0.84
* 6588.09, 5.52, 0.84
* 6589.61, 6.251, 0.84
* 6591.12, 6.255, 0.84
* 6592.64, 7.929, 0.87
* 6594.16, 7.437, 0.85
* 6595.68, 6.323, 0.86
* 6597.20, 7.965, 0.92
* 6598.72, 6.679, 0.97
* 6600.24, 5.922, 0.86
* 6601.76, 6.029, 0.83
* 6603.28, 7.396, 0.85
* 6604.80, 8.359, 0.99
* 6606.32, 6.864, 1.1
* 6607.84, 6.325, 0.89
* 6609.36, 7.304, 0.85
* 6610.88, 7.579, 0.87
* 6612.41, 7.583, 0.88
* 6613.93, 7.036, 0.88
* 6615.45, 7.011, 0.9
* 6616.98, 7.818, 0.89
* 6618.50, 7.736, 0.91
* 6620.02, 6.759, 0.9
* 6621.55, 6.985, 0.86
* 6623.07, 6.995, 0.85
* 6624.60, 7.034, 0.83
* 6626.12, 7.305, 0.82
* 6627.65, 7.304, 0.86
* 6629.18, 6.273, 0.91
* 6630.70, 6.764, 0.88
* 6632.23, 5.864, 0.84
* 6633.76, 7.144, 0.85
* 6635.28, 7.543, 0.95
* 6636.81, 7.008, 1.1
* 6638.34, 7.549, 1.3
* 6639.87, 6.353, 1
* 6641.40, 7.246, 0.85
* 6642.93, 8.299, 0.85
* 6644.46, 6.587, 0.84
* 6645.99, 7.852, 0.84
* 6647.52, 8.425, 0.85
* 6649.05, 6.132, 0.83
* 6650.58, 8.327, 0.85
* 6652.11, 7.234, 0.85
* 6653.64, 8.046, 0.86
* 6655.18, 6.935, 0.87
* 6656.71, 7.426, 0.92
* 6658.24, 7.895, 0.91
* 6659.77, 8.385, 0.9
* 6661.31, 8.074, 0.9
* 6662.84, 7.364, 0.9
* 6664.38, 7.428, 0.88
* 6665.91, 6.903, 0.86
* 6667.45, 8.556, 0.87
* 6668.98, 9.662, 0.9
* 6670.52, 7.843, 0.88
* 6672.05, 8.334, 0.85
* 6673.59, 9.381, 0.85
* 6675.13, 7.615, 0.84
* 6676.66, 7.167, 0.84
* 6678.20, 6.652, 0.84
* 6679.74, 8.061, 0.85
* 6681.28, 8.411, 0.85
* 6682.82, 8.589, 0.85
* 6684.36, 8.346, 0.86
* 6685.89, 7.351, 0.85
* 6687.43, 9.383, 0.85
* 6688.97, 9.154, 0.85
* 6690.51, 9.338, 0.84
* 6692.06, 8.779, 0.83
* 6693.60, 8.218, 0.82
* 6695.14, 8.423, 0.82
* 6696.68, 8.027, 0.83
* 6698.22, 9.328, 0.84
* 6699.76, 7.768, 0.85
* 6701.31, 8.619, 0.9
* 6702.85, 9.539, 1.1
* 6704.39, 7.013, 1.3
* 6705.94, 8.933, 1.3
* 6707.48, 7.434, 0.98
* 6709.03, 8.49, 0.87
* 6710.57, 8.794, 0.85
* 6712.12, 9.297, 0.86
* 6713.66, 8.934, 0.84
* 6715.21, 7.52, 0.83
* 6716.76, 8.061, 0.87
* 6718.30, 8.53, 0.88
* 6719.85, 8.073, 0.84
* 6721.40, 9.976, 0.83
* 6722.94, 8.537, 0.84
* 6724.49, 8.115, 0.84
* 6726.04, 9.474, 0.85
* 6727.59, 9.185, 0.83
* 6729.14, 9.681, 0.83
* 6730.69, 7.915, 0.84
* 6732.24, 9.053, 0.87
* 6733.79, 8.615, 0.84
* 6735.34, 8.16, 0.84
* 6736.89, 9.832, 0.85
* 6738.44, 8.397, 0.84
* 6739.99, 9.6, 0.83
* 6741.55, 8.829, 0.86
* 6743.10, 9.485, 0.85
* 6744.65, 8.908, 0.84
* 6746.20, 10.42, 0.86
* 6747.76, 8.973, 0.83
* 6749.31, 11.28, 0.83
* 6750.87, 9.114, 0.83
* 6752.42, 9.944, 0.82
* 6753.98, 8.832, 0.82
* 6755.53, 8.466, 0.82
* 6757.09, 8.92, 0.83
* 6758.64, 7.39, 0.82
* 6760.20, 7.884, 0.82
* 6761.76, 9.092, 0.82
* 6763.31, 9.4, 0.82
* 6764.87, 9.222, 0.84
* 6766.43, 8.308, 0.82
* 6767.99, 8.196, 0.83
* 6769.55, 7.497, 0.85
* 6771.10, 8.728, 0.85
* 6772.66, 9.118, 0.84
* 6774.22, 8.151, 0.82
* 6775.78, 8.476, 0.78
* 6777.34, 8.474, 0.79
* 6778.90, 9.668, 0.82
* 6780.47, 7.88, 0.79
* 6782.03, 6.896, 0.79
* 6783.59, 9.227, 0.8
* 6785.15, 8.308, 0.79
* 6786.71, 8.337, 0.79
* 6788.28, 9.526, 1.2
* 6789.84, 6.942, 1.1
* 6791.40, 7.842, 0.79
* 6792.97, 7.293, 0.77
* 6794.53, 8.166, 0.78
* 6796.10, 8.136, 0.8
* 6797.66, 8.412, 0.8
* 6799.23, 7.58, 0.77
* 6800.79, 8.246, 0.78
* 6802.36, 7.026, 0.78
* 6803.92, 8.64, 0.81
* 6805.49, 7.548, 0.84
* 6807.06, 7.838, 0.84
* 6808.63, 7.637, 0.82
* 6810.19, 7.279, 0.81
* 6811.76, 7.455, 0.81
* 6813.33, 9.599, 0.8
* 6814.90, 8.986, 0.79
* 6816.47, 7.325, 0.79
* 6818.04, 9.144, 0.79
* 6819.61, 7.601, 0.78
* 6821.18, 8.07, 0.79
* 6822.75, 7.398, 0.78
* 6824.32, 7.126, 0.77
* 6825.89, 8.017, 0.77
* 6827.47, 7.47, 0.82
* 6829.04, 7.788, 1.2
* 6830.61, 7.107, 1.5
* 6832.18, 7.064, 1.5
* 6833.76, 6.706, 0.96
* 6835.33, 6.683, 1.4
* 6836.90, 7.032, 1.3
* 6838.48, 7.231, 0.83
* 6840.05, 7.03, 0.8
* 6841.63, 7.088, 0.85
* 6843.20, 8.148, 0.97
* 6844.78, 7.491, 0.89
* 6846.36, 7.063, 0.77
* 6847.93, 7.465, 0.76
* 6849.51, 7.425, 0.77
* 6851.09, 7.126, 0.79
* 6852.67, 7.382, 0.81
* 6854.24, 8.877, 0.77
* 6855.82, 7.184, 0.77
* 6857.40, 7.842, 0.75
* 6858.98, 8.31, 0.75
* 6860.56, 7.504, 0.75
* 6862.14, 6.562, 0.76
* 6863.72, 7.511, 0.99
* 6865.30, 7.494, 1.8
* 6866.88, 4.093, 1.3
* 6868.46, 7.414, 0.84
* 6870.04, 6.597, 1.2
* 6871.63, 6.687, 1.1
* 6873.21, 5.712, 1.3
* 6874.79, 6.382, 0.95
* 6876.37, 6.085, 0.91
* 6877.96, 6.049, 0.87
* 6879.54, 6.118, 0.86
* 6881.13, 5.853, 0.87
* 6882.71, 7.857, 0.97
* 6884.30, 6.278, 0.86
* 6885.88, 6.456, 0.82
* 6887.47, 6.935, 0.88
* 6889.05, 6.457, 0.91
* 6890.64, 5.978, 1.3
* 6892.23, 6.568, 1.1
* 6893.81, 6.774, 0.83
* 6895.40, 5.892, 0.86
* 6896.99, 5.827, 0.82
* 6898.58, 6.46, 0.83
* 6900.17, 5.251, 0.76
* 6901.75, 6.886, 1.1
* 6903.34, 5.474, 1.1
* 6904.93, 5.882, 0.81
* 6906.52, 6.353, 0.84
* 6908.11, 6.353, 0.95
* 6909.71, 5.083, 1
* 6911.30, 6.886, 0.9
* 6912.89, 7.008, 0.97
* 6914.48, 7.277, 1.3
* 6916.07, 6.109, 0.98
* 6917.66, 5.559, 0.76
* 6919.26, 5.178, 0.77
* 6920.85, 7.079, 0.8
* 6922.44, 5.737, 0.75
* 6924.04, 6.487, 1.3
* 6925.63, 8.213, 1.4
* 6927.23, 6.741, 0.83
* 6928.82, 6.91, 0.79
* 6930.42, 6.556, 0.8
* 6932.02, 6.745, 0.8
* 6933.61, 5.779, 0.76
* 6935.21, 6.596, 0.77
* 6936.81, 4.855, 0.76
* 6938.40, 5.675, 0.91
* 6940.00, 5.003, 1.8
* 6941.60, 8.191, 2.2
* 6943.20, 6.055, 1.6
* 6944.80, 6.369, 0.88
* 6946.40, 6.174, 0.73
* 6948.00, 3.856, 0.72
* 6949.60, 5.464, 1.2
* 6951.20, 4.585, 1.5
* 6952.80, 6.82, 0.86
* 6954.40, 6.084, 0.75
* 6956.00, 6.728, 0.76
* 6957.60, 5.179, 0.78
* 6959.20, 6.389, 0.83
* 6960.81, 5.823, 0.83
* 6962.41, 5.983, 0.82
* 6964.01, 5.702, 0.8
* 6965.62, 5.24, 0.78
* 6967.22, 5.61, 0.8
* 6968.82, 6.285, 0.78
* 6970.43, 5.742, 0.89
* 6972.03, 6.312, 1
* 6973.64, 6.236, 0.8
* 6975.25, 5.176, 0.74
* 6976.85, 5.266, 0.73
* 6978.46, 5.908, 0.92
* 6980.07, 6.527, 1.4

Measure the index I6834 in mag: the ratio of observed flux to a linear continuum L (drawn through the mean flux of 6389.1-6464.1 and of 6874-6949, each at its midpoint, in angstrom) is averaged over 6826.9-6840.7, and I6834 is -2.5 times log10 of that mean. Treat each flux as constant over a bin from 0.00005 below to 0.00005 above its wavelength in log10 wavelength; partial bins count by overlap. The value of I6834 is -0.16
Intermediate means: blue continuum 5.67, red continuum 6.26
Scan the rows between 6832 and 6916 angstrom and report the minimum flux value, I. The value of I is 4.093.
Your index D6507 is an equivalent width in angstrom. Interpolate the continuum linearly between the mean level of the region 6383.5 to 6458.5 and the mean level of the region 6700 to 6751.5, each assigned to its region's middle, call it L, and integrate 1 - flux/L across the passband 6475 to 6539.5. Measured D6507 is 5.6 angstrom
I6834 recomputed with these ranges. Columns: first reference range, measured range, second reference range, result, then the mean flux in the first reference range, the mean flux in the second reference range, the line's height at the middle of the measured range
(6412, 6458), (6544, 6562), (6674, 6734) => 0.05 mag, 5.61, 8.48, 6.87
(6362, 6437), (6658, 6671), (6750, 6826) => -0.08 mag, 5.79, 8.26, 7.47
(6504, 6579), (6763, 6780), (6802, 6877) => -0.21 mag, 6.18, 7.38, 7.11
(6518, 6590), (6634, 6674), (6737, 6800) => -0.05 mag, 6.22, 8.64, 7.35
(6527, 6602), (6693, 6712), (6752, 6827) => -0.12 mag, 6.37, 8.22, 7.51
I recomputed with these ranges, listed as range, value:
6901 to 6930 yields 5.083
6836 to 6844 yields 7.03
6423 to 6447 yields 4.535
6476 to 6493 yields 5.269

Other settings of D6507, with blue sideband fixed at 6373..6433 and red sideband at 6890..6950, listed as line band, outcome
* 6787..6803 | -4.8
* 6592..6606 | -2.6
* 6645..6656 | -2.8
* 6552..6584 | -2.3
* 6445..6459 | 0.8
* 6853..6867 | -2.9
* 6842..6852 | -2.1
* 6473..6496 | -1.0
